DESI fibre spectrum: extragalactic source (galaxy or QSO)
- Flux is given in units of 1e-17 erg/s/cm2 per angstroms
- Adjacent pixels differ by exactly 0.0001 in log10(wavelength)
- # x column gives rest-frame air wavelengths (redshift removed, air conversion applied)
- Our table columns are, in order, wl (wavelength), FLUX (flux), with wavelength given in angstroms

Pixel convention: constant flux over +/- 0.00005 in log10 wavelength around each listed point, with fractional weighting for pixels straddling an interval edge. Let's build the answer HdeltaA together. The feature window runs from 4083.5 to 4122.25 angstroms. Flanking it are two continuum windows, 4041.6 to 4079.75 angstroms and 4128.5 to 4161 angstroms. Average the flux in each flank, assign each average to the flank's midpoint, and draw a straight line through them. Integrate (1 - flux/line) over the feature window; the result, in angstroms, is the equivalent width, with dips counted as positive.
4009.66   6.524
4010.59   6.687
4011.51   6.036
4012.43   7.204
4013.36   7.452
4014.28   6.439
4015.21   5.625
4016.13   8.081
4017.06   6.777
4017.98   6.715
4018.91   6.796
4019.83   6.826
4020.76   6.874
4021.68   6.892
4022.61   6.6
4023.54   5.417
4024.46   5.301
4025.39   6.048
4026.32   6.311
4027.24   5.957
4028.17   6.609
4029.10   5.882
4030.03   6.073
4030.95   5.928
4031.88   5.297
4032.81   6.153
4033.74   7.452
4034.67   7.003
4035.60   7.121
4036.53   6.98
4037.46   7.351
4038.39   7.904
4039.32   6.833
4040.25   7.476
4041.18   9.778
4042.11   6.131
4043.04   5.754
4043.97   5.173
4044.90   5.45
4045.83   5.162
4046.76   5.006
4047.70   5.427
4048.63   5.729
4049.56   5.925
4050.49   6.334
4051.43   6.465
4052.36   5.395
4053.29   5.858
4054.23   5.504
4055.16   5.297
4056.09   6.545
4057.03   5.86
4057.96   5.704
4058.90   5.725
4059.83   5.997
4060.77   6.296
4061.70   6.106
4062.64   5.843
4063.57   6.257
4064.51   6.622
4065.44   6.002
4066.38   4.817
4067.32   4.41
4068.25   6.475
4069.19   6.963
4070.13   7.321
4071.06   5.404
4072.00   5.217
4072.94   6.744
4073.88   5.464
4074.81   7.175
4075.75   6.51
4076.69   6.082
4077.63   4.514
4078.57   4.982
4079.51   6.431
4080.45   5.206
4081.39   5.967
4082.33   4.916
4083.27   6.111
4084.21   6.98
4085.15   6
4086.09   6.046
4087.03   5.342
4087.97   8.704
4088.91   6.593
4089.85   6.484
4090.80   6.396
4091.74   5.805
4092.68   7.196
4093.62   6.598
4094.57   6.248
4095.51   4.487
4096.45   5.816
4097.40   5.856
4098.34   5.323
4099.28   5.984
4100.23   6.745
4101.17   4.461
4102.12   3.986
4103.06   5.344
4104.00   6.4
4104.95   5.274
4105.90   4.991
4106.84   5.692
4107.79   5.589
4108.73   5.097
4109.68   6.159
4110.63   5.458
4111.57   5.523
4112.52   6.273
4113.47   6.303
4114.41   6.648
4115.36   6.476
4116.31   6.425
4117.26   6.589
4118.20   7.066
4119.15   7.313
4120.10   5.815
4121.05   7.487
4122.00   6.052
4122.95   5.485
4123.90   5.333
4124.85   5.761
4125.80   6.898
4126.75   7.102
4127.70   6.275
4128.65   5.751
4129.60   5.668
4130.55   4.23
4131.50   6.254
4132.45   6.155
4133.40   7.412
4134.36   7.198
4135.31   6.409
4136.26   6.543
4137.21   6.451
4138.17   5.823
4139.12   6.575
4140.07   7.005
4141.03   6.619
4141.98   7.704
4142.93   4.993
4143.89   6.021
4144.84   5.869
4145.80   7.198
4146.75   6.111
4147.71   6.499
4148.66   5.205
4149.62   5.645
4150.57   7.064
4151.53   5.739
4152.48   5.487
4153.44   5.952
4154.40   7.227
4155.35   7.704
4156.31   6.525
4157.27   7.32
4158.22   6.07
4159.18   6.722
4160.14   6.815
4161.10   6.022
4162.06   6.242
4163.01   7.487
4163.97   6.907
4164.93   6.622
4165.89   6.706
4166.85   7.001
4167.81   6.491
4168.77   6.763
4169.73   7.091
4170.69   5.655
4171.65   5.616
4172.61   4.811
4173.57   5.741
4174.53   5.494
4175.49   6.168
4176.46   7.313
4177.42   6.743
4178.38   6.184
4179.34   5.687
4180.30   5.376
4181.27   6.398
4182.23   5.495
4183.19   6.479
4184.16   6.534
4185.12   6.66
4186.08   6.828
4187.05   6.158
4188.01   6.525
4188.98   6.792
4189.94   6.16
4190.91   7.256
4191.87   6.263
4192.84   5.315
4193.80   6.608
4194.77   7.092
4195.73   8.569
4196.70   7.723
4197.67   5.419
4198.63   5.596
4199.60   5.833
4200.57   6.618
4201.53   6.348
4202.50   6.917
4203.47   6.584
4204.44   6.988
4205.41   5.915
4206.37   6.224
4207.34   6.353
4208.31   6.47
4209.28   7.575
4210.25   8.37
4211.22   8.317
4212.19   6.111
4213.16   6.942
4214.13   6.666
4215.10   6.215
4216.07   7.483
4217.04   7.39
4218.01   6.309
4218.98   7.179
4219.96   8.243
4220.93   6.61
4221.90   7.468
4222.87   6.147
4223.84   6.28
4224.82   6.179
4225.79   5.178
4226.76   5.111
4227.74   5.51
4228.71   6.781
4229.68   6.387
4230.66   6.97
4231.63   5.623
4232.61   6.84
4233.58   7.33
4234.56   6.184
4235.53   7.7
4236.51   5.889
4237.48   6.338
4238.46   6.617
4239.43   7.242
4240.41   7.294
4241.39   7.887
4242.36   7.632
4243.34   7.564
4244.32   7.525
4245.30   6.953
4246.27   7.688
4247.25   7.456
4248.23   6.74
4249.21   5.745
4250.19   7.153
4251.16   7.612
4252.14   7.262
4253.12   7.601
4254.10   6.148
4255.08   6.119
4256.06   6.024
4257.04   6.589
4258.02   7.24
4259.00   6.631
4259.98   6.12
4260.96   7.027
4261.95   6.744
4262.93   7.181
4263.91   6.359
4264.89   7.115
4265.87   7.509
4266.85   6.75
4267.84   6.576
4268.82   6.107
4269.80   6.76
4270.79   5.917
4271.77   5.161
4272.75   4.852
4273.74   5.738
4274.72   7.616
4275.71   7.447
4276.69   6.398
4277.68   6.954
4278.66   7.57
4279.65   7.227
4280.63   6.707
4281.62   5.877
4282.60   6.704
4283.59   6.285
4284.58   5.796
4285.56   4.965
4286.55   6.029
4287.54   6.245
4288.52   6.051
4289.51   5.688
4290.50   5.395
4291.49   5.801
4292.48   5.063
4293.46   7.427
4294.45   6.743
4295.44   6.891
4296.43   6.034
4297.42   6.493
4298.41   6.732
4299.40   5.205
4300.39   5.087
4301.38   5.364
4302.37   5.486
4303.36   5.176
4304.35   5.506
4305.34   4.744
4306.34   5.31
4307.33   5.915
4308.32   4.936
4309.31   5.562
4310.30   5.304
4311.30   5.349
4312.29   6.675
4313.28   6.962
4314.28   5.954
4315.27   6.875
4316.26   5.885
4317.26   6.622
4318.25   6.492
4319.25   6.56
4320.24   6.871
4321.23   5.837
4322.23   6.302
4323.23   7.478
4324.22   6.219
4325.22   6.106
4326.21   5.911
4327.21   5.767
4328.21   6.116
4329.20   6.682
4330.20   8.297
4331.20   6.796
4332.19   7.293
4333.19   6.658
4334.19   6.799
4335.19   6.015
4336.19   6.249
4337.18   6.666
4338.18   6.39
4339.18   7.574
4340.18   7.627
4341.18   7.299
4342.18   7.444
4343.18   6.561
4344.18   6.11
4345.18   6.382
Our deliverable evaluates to 0.2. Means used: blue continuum 5.86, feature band 6.07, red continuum 6.35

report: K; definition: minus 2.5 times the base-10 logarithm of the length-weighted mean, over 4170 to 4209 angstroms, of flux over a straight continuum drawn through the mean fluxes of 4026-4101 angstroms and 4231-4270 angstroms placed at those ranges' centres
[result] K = 0.050 mag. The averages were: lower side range 6.13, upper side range 6.87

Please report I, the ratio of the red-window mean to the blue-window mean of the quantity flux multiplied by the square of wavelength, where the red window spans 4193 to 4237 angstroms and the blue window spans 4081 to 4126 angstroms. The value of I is 1.17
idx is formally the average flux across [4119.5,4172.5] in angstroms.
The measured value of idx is 6.37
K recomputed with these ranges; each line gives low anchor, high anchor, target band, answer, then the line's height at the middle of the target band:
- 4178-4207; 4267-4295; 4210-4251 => -0.080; 6.35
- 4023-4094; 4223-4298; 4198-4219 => -0.046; 6.45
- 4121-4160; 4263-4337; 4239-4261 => -0.121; 6.27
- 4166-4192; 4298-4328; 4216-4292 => -0.089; 6.09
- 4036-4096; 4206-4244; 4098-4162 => 0.038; 6.39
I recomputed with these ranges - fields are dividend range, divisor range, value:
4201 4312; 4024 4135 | 1.16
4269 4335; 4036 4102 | 1.14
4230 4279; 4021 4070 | 1.22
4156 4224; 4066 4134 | 1.14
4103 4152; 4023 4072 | 1.05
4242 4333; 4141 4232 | 1.03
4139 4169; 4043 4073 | 1.17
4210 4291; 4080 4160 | 1.15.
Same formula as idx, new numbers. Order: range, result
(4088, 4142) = 6.12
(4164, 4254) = 6.64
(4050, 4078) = 5.97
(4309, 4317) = 6.1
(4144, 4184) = 6.33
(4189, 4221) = 6.78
